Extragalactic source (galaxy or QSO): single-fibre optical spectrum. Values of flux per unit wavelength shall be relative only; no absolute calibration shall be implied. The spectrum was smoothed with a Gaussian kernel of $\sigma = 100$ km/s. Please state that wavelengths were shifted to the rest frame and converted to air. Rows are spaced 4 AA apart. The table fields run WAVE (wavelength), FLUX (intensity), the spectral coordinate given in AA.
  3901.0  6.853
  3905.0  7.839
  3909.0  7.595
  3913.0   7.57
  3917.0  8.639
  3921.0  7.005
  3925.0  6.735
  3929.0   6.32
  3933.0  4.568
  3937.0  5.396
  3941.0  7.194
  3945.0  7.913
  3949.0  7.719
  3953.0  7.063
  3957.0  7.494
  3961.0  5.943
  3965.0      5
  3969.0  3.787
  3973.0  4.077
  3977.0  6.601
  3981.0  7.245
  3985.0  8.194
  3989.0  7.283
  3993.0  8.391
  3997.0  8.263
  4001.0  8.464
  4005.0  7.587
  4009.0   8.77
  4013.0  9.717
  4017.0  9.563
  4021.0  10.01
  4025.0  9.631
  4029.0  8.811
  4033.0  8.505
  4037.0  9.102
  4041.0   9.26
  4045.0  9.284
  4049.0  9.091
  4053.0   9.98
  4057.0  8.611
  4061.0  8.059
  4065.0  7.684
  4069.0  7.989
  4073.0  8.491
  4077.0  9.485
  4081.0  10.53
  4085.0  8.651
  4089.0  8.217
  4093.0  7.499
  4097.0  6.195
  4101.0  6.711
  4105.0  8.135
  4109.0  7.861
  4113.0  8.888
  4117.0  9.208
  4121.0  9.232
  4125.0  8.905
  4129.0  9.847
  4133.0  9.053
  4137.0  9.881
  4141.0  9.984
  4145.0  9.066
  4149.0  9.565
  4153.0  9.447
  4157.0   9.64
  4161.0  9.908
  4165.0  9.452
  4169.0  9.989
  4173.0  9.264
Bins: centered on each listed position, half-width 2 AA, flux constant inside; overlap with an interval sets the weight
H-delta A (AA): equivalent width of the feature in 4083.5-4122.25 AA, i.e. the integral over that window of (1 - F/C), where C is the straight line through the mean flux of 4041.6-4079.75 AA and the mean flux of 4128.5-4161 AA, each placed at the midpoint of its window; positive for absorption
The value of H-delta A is 4.9 AA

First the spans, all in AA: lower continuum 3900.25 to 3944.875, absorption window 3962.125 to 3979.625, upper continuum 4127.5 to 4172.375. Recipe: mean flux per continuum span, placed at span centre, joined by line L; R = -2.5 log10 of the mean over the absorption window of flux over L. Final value 0.44 mag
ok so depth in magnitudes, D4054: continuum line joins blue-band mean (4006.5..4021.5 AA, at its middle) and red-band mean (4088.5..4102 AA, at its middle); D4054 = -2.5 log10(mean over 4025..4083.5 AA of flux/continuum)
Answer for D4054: -0.09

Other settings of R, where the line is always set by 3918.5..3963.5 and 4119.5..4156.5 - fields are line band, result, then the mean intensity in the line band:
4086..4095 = 0.11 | 7.95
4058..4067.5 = 0.06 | 7.96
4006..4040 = -0.18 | 9.21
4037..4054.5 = -0.15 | 9.35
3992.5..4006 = -0.10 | 8.2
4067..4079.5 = -0.02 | 8.73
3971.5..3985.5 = 0.12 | 6.44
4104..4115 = 0.09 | 8.31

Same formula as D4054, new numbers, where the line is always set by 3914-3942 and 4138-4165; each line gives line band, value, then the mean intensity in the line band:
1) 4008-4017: -0.21 mag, 9.37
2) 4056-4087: -0.02 mag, 8.69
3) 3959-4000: 0.12 mag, 6.53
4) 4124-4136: 0.00 mag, 9.35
